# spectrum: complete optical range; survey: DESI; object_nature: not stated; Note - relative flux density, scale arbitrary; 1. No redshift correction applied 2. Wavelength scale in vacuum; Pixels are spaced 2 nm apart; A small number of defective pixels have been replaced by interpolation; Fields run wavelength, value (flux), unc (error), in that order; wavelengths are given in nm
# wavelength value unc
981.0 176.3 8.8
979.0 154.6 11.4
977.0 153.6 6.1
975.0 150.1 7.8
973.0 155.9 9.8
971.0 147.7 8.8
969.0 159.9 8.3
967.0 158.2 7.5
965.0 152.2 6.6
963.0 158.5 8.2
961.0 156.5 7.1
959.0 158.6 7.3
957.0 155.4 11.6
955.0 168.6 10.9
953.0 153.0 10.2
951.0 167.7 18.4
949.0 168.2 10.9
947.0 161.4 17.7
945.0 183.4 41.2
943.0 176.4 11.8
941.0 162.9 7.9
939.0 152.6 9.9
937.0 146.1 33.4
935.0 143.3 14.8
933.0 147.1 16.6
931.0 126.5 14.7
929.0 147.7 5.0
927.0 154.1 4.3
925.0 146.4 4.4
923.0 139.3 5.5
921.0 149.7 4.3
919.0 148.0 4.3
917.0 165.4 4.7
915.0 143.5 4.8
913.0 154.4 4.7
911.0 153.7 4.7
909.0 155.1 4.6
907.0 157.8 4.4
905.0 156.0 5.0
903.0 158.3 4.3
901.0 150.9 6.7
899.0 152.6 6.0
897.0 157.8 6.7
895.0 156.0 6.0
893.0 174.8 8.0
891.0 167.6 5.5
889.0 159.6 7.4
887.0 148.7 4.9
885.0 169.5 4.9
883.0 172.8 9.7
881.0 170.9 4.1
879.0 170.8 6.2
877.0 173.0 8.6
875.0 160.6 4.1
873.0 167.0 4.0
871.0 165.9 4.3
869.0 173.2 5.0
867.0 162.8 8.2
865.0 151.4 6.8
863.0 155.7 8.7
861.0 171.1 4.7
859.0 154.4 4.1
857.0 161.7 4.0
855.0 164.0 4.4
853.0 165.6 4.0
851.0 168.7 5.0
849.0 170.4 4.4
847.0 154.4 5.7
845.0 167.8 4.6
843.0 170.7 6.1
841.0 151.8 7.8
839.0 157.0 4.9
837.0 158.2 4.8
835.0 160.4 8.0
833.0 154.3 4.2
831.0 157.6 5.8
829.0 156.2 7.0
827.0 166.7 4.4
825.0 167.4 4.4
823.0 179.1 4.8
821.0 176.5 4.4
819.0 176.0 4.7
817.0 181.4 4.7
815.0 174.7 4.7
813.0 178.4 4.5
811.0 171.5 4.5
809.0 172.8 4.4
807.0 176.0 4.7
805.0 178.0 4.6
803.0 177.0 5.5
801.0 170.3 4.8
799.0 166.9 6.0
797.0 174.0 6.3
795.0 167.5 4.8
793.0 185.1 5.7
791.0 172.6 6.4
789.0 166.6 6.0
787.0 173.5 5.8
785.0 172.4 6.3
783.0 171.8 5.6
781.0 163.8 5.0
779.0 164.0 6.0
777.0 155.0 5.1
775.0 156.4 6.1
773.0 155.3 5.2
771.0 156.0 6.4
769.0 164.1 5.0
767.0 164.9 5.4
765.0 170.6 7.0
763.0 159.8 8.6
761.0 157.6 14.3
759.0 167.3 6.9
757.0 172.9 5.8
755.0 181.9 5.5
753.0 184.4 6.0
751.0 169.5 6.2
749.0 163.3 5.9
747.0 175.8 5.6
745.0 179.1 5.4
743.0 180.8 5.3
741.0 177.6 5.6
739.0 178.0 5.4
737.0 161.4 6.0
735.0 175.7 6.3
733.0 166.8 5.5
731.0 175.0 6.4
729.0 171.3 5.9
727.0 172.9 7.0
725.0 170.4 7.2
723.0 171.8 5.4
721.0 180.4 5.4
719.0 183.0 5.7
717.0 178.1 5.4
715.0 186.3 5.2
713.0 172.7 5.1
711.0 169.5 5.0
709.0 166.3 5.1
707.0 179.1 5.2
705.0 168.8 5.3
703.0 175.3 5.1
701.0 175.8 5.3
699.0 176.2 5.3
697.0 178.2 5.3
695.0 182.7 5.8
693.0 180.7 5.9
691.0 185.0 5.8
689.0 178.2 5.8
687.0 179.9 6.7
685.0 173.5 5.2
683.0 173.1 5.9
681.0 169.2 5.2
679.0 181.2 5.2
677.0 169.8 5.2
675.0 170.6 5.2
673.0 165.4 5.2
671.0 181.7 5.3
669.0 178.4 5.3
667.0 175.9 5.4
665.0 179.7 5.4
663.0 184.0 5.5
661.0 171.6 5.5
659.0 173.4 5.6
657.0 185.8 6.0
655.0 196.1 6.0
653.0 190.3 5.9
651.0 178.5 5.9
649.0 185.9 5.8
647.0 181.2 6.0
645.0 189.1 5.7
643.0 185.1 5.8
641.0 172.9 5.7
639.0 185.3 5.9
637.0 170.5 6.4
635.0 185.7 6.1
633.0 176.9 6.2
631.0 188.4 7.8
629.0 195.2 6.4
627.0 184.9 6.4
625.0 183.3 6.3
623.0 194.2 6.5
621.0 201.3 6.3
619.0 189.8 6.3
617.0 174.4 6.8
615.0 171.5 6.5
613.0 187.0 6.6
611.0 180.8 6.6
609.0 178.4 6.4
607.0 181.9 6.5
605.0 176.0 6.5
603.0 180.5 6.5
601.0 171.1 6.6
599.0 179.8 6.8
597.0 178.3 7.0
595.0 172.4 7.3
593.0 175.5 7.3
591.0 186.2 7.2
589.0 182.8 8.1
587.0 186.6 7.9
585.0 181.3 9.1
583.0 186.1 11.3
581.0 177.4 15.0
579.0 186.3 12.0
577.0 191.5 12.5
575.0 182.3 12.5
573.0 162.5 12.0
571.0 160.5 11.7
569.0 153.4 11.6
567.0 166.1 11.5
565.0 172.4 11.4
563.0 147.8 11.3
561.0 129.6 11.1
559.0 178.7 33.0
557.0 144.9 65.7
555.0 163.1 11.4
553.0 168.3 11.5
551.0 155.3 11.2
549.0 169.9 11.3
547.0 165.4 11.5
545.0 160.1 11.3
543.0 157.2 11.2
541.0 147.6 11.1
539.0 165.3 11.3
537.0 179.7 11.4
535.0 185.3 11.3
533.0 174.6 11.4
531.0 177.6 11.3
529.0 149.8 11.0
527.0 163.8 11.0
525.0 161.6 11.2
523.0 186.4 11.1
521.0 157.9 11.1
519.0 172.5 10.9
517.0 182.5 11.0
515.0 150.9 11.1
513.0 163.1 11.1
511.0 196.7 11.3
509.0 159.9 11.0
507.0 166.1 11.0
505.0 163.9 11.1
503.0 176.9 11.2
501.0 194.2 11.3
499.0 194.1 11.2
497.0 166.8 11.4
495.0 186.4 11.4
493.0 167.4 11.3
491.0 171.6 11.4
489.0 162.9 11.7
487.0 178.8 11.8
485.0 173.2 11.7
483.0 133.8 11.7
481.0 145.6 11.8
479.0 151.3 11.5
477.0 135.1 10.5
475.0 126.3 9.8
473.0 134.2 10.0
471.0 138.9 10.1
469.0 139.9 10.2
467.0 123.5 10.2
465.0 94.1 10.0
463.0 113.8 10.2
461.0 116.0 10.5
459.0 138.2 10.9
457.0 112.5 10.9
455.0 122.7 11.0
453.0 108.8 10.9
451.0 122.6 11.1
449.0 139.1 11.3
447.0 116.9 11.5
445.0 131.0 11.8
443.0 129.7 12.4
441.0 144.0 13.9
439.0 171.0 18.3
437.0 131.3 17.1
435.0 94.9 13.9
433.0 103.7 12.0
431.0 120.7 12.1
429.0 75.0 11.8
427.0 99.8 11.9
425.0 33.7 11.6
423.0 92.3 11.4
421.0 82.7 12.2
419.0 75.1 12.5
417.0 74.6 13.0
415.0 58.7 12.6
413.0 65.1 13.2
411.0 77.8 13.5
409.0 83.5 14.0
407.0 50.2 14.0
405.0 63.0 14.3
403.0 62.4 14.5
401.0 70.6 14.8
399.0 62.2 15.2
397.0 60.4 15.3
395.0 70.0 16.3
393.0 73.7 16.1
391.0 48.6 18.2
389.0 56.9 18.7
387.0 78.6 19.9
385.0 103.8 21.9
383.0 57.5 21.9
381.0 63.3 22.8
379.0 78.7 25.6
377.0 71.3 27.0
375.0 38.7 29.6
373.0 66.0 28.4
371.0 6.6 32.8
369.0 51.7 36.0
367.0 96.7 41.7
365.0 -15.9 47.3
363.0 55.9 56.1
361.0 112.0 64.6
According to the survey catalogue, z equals 0.081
